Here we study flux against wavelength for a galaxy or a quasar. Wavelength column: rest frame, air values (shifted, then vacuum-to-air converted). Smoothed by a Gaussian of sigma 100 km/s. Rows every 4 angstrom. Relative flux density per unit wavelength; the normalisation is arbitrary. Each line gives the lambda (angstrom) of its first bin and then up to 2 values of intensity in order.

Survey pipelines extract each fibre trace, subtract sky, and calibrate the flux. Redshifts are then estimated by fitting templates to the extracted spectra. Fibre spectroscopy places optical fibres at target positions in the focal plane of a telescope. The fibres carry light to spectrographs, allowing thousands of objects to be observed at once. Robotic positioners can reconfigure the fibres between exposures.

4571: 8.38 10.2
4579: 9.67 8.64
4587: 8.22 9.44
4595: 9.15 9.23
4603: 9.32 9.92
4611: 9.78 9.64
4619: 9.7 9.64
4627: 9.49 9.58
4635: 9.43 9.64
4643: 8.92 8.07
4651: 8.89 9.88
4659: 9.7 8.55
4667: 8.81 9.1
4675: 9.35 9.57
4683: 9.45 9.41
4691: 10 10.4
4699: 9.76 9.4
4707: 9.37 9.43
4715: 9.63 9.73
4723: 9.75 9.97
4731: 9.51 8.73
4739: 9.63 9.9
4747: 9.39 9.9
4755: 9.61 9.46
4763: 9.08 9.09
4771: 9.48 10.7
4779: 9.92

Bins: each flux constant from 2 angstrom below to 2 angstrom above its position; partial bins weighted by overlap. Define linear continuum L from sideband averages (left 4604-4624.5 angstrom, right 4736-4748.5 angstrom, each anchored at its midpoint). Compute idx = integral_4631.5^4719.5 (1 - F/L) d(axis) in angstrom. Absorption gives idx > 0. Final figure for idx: 2.4 angstrom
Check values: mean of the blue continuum 9.72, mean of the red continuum 9.58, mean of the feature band 9.38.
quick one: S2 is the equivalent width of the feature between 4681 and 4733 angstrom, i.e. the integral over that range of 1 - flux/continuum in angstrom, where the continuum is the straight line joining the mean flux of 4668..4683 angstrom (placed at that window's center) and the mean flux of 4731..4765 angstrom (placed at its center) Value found -1.6 angstrom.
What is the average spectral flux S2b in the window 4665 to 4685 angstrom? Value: 9.26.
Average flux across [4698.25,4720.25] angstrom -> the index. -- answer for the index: 9.54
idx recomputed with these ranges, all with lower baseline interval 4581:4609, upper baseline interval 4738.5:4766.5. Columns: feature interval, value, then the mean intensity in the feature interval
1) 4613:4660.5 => -0.7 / 9.38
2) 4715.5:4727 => -0.4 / 9.77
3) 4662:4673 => 0.6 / 8.84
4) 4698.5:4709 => -0.1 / 9.47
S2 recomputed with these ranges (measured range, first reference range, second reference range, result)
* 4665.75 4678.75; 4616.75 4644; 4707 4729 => 0.6 angstrom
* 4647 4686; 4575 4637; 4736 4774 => 1.1 angstrom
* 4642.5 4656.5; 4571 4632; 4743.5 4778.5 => 0.8 angstrom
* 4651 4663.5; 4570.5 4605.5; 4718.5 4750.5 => 0.0 angstrom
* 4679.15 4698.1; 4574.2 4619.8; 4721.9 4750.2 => -0.6 angstrom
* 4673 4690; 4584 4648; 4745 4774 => -0.1 angstrom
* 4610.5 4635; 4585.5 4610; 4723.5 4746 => -0.8 angstrom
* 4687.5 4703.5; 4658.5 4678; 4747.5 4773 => -1.2 angstrom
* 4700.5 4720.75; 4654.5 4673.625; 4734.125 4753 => -0.3 angstrom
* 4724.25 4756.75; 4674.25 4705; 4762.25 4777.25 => 0.2 angstrom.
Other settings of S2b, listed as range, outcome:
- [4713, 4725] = 9.7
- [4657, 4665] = 9.12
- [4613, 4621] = 9.67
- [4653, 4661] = 9.79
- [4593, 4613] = 9.48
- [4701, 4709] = 9.38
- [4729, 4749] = 9.43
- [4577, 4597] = 9.02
